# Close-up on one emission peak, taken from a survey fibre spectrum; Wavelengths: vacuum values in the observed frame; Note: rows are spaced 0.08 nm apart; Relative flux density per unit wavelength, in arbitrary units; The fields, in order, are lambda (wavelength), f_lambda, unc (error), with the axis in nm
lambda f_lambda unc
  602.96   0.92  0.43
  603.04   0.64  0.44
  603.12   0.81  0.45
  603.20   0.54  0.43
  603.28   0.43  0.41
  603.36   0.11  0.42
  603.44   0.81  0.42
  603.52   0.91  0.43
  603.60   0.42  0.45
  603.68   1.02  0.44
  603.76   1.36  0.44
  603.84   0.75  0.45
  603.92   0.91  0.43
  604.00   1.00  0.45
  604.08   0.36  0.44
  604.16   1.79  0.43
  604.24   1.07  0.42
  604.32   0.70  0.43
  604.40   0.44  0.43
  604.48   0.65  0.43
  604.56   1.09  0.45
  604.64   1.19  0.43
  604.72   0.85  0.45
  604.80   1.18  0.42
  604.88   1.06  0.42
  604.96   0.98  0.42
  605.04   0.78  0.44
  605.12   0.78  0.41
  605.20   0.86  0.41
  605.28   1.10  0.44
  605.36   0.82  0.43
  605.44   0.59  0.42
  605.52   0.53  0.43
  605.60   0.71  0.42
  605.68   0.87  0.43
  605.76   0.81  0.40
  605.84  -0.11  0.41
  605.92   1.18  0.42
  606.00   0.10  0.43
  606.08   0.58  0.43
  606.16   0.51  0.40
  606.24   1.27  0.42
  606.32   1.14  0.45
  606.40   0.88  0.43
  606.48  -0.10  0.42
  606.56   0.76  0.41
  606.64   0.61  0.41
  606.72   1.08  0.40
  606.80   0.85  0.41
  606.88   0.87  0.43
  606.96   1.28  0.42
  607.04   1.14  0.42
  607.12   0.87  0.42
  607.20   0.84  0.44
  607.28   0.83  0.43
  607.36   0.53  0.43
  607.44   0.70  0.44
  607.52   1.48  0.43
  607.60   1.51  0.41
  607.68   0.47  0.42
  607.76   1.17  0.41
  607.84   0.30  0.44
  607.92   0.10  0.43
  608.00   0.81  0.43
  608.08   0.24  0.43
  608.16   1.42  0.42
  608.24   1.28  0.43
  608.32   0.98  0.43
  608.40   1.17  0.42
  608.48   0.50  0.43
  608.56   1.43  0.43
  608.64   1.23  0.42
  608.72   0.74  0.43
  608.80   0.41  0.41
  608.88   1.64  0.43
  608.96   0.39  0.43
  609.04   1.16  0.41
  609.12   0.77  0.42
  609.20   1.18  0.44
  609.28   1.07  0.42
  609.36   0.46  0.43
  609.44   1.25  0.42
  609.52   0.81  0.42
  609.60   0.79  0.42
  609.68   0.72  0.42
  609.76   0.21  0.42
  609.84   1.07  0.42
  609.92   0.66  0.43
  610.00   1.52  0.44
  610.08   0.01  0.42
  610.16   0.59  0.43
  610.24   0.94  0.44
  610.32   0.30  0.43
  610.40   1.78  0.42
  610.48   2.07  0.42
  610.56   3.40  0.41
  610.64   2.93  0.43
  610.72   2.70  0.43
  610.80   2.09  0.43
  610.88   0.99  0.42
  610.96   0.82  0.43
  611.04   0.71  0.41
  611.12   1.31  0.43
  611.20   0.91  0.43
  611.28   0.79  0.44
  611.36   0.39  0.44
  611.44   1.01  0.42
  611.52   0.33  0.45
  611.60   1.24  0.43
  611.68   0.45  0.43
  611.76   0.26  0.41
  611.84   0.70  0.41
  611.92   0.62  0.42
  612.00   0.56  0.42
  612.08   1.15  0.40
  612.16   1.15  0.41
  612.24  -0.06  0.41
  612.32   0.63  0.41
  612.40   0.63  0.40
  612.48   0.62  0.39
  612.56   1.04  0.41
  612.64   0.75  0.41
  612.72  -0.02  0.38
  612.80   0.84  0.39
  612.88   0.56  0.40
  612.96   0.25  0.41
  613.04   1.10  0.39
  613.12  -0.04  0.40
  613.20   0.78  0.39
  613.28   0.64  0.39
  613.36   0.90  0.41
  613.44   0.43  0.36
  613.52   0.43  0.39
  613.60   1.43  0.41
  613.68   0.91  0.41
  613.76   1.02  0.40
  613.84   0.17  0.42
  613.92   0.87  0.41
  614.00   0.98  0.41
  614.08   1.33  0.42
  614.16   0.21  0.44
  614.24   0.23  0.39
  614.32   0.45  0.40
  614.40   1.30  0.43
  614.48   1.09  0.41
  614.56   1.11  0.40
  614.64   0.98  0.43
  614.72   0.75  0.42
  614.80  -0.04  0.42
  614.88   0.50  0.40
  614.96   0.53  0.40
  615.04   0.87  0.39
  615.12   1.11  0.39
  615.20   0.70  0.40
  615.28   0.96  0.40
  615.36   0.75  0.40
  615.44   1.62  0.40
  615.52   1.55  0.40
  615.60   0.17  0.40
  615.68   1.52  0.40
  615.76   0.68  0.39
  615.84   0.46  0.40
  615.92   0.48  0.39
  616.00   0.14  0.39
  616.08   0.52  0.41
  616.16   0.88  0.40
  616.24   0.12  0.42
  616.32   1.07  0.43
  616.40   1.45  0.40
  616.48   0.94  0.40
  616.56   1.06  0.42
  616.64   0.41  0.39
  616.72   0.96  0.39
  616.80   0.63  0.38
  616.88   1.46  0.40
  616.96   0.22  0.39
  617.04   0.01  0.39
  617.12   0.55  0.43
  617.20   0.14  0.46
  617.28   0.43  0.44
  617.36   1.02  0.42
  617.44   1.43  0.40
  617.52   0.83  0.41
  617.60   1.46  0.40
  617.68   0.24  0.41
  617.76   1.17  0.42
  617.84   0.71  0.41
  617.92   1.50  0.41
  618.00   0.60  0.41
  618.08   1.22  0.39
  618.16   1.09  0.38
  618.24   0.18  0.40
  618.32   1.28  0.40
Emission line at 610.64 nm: H-beta 4861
